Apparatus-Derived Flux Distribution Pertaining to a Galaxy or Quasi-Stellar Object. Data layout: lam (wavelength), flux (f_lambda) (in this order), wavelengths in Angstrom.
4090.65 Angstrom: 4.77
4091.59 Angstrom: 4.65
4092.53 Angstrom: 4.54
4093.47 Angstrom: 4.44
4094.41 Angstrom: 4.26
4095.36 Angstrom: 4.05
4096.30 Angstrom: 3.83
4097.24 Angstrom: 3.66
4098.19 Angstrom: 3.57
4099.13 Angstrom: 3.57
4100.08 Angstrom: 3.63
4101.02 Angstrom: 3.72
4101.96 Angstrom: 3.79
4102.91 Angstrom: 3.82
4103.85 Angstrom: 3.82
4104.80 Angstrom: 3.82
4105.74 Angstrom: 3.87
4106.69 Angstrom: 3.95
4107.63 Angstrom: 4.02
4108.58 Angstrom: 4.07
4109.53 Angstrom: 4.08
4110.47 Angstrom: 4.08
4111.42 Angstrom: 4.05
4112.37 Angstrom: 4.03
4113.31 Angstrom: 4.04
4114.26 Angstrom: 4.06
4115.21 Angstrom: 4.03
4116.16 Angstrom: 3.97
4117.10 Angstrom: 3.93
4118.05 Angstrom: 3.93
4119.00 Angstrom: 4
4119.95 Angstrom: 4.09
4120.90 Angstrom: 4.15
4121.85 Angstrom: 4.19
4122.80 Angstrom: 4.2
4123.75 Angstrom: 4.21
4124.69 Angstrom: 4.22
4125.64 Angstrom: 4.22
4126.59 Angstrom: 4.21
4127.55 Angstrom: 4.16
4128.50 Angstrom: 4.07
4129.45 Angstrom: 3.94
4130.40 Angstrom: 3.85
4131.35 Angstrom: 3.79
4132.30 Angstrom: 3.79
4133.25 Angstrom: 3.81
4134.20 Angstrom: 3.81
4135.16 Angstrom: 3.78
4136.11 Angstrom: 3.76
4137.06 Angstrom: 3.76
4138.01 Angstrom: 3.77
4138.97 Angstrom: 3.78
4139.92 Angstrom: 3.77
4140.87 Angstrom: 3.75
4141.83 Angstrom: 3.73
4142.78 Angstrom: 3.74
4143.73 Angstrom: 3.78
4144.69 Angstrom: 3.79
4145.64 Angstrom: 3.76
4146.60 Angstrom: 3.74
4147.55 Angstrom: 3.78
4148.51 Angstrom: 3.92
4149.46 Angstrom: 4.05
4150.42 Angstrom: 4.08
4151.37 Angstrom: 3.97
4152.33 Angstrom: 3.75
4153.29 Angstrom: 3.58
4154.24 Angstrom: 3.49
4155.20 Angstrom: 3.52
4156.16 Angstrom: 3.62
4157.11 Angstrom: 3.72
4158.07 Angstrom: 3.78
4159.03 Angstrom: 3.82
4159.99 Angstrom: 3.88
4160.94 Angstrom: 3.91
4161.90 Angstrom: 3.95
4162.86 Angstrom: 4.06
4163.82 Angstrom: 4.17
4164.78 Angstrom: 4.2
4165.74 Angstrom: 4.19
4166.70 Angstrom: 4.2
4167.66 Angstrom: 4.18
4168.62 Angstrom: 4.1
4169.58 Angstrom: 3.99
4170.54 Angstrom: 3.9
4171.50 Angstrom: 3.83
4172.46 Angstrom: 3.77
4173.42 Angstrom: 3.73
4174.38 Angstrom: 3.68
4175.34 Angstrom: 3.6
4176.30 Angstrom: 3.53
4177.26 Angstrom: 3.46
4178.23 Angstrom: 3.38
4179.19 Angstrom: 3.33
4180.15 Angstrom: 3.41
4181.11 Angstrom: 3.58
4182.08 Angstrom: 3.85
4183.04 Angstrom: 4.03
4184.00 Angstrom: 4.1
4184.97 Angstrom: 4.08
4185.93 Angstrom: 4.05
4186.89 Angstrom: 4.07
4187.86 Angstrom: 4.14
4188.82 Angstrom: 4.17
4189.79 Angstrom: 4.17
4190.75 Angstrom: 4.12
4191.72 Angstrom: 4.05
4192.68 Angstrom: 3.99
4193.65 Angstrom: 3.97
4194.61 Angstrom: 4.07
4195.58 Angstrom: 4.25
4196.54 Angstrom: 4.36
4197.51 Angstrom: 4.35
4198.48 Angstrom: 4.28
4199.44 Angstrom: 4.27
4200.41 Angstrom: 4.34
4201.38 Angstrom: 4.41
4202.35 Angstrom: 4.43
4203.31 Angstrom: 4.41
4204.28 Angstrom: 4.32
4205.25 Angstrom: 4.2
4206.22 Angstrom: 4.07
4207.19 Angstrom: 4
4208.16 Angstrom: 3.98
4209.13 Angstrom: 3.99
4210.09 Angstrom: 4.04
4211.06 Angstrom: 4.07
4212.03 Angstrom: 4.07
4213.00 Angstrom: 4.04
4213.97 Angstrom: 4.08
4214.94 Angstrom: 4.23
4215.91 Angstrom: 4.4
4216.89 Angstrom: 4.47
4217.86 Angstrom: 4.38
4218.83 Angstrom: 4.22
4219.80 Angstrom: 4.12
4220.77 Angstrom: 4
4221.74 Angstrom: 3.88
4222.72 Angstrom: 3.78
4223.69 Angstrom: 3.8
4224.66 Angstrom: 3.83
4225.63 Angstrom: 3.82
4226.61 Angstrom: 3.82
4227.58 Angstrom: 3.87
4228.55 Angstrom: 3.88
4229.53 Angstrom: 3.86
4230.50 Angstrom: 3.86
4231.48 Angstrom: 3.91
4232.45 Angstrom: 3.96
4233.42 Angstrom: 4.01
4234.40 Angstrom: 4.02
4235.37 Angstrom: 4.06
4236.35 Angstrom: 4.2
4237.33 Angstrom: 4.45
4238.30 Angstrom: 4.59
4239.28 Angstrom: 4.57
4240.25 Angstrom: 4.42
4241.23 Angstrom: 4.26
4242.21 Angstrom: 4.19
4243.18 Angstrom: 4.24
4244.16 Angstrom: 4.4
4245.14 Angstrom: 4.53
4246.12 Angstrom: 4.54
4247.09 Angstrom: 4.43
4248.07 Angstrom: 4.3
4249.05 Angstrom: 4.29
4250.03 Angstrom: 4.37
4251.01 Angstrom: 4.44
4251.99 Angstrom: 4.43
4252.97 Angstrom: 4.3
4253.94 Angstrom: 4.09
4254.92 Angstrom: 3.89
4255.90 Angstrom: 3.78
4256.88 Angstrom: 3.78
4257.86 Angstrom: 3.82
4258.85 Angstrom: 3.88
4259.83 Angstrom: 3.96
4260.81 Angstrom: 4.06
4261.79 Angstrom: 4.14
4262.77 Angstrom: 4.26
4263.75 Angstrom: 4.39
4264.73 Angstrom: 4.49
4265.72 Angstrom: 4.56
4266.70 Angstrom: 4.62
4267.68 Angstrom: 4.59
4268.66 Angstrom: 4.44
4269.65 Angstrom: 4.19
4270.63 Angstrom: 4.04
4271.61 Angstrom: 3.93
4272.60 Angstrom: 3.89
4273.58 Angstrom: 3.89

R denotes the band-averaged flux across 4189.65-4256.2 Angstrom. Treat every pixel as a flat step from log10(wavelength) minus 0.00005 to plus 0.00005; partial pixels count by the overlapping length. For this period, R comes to 4.16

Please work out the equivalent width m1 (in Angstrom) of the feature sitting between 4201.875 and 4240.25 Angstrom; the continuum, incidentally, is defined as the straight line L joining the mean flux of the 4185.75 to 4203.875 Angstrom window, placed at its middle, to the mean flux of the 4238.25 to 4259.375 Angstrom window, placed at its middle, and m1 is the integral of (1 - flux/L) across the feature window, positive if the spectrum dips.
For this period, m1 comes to 1.2 Angstrom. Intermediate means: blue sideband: 4.21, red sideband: 4.24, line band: 4.1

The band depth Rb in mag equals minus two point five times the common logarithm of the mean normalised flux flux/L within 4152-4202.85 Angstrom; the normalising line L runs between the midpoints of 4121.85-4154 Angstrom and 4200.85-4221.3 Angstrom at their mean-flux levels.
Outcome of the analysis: 0.030 mag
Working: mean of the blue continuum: 3.89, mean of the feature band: 3.94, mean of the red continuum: 4.19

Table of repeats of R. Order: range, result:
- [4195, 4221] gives 4.22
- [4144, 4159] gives 3.77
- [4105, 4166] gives 3.92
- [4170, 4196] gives 3.86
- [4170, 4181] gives 3.61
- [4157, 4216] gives 4.01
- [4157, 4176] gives 3.93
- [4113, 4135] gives 4.02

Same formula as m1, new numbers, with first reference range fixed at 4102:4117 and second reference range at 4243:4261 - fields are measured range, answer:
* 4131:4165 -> 1.8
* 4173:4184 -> 1.2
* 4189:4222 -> -0.5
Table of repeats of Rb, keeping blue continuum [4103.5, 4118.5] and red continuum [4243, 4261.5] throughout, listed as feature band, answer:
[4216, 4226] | 0.025 mag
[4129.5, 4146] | 0.067 mag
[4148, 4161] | 0.071 mag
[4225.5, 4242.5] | 0.015 mag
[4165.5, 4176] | 0.042 mag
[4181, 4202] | -0.009 mag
